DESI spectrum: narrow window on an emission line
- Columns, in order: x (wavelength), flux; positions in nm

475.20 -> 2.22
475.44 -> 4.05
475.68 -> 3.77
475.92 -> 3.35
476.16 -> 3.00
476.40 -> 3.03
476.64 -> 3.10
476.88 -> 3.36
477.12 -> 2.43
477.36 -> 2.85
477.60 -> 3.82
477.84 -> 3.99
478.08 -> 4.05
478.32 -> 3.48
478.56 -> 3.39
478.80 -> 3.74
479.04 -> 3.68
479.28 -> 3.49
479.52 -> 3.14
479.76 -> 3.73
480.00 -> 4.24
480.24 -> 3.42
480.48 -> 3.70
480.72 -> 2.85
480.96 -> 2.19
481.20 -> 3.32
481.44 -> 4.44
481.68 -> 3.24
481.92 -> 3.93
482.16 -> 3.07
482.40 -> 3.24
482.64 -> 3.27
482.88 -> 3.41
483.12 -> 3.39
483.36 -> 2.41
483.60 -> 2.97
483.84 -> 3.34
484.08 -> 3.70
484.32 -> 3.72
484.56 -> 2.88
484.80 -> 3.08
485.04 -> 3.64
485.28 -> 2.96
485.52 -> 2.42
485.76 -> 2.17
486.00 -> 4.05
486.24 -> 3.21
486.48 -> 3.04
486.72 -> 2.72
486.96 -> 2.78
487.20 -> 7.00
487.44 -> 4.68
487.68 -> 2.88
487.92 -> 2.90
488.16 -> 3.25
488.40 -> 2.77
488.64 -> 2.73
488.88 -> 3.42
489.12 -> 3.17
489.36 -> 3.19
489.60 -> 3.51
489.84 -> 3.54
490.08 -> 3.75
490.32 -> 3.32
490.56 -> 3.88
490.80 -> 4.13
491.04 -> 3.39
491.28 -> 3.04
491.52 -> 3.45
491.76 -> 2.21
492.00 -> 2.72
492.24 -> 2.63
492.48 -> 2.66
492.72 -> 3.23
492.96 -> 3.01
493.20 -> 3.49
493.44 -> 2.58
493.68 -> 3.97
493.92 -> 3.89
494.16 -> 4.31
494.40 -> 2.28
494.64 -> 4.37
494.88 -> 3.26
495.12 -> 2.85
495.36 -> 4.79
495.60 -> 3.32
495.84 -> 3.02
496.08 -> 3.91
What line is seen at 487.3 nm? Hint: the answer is H-gamma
